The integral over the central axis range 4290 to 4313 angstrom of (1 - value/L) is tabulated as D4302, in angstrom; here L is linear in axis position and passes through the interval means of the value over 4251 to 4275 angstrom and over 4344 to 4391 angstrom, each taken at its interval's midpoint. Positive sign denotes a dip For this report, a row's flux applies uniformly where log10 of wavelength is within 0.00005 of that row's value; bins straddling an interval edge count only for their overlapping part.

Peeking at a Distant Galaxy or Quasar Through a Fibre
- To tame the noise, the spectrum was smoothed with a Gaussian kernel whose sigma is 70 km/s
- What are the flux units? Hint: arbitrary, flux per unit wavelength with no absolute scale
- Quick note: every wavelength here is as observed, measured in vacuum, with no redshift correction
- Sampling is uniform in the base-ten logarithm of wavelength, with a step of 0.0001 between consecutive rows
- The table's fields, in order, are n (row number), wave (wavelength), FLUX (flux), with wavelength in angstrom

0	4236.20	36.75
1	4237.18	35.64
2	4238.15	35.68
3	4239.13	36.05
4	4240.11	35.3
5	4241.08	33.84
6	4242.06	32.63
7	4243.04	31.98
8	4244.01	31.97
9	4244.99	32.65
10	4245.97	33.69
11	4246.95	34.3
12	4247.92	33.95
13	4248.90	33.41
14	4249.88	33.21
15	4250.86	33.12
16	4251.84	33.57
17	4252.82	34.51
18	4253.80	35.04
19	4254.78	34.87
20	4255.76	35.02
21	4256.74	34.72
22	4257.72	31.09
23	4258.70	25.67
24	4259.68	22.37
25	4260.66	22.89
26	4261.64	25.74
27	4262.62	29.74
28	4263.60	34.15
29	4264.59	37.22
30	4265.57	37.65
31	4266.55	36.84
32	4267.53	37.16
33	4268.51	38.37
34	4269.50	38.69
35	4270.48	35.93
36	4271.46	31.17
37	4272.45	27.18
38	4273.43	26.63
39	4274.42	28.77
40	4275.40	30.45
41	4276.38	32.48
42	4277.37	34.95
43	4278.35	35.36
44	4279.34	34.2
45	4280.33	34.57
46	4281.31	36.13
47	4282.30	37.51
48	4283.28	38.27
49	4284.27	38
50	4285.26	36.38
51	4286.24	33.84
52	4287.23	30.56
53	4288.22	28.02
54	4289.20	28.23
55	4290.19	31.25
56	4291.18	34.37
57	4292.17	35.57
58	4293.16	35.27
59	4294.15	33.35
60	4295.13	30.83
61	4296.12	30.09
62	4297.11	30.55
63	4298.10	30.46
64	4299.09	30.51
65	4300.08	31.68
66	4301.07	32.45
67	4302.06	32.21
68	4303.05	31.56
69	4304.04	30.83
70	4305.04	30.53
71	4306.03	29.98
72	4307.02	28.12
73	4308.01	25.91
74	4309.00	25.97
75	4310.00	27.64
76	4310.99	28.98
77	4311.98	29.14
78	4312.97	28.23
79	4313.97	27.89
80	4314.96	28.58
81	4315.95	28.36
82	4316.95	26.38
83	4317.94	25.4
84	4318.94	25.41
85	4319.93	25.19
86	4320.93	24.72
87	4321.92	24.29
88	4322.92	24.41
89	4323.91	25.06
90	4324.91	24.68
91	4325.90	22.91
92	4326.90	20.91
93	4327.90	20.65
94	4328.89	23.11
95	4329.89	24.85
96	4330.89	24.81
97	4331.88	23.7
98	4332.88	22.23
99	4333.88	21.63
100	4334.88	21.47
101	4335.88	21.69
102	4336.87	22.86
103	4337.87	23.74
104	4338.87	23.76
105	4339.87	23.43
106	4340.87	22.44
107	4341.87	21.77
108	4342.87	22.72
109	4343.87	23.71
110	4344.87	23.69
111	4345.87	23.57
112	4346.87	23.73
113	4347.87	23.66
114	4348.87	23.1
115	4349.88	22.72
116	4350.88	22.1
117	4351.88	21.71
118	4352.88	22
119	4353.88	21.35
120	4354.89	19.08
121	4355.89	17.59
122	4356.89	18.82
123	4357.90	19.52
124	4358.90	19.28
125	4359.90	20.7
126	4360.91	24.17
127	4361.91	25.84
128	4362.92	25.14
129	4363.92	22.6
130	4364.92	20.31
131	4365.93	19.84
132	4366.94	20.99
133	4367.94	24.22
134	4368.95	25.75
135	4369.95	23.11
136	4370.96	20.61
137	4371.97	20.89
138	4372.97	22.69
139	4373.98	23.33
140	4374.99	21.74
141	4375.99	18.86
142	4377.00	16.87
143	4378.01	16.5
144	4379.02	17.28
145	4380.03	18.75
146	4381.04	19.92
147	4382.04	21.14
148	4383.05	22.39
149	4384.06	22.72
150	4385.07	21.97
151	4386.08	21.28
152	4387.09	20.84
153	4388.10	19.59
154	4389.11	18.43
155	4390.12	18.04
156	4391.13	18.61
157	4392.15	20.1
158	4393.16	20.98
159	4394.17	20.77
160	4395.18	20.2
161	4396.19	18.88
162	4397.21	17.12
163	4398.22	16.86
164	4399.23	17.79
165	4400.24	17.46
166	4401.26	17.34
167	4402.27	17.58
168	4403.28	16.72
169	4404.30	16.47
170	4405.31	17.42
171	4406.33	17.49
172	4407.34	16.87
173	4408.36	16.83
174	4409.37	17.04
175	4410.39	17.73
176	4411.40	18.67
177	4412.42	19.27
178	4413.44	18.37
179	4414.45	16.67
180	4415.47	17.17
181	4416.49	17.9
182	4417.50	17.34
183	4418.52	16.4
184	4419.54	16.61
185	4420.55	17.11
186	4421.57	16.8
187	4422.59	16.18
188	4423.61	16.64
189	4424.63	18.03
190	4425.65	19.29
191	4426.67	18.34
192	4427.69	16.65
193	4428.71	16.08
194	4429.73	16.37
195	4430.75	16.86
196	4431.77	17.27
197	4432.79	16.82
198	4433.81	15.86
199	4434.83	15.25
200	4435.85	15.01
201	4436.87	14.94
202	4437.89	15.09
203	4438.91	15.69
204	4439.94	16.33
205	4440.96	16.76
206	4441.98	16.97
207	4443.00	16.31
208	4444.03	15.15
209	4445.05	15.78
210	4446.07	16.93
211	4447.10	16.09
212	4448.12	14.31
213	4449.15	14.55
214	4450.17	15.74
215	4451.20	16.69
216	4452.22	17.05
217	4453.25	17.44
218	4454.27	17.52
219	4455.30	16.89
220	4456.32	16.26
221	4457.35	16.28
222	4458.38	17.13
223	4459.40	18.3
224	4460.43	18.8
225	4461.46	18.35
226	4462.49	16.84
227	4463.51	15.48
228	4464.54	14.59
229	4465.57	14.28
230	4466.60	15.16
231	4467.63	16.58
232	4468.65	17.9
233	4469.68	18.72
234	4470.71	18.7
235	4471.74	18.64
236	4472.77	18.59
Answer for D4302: -2.0 angstrom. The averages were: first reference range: 32.3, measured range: 30.7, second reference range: 21.3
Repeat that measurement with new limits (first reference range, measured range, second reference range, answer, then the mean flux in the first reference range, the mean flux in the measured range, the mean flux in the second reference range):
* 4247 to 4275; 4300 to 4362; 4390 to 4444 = 3.0 angstrom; 32.5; 24.5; 17.3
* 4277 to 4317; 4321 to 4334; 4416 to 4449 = 2.2 angstrom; 31.6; 23.4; 16.5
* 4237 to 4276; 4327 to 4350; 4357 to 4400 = 1.5 angstrom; 32.8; 23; 20.6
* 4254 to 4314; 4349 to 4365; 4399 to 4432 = 1.5 angstrom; 31.9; 21.5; 17.3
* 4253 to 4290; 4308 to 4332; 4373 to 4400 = 1.6 angstrom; 32.9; 25.5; 19.7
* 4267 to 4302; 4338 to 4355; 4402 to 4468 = 2.3 angstrom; 33.1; 22.7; 16.7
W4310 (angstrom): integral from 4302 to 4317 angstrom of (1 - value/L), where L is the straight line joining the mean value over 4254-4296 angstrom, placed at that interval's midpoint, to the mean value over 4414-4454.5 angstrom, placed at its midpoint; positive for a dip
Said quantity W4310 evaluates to 0.3 angstrom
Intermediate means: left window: 32.9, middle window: 28.7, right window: 16.5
